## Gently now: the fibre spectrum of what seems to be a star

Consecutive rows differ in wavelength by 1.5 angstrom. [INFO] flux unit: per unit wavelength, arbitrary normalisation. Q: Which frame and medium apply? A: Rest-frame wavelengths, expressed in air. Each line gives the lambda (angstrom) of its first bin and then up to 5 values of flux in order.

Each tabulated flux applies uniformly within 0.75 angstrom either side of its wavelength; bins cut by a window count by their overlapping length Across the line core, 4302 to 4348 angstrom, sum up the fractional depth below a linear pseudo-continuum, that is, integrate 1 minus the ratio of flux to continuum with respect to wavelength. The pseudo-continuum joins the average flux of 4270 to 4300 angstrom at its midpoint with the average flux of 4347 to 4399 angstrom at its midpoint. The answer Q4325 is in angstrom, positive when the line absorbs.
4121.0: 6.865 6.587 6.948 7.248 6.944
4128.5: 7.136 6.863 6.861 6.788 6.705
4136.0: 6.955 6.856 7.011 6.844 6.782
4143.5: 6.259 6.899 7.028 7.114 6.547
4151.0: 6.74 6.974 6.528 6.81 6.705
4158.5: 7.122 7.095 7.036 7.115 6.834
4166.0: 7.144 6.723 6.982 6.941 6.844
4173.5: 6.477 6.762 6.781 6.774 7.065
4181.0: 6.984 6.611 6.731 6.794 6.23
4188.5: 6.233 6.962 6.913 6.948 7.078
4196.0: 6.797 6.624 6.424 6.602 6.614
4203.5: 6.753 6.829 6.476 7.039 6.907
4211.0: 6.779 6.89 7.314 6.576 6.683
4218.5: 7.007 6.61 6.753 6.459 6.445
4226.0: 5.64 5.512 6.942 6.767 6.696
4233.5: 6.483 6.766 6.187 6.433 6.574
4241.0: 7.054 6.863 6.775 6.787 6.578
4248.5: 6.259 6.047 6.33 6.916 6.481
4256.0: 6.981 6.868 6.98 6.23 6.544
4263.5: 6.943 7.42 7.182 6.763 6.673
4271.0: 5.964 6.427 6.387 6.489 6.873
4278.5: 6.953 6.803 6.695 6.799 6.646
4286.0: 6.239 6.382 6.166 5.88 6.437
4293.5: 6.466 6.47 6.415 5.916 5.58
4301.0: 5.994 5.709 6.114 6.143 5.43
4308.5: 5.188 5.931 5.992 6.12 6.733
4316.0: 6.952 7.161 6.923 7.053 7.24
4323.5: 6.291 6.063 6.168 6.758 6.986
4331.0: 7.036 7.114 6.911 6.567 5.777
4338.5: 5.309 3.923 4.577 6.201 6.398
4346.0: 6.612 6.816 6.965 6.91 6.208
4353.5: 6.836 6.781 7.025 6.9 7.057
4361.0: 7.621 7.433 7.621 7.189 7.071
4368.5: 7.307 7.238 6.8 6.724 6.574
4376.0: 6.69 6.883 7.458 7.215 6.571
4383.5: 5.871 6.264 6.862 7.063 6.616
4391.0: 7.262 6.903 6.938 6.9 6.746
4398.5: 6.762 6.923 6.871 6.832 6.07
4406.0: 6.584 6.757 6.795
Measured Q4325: 2.6 angstrom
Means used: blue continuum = 6.41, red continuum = 6.92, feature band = 6.26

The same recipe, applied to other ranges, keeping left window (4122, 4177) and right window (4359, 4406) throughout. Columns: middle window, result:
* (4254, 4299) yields 2.0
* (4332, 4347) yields 2.1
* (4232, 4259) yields 1.0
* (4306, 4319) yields 1.3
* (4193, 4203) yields 0.2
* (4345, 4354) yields 0.2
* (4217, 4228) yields 0.8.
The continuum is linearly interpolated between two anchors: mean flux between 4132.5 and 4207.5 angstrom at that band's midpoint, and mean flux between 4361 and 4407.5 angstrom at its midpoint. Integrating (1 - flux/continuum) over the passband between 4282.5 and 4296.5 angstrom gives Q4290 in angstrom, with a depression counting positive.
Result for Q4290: 0.95 angstrom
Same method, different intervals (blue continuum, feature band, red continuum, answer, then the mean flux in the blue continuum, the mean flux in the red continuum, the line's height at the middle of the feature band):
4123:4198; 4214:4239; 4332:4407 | 1.00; 6.84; 6.69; 6.8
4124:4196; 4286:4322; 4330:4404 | 2.72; 6.85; 6.72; 6.76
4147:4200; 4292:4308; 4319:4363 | 1.39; 6.81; 6.54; 6.6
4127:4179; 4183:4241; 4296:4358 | 0.22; 6.86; 6.32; 6.67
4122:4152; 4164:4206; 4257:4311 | -0.37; 6.86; 6.39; 6.71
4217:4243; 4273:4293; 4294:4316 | -1.11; 6.54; 6.02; 6.17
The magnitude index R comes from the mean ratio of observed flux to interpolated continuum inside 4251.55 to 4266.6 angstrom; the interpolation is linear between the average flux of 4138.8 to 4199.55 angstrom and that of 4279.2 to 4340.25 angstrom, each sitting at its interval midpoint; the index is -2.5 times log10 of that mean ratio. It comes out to -0.05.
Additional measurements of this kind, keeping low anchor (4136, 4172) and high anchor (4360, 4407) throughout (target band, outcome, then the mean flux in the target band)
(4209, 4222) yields 0.007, 6.84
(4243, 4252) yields 0.066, 6.48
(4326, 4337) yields 0.025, 6.74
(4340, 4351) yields 0.120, 6.18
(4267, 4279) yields 0.051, 6.57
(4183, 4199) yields 0.026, 6.71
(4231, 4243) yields 0.041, 6.63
